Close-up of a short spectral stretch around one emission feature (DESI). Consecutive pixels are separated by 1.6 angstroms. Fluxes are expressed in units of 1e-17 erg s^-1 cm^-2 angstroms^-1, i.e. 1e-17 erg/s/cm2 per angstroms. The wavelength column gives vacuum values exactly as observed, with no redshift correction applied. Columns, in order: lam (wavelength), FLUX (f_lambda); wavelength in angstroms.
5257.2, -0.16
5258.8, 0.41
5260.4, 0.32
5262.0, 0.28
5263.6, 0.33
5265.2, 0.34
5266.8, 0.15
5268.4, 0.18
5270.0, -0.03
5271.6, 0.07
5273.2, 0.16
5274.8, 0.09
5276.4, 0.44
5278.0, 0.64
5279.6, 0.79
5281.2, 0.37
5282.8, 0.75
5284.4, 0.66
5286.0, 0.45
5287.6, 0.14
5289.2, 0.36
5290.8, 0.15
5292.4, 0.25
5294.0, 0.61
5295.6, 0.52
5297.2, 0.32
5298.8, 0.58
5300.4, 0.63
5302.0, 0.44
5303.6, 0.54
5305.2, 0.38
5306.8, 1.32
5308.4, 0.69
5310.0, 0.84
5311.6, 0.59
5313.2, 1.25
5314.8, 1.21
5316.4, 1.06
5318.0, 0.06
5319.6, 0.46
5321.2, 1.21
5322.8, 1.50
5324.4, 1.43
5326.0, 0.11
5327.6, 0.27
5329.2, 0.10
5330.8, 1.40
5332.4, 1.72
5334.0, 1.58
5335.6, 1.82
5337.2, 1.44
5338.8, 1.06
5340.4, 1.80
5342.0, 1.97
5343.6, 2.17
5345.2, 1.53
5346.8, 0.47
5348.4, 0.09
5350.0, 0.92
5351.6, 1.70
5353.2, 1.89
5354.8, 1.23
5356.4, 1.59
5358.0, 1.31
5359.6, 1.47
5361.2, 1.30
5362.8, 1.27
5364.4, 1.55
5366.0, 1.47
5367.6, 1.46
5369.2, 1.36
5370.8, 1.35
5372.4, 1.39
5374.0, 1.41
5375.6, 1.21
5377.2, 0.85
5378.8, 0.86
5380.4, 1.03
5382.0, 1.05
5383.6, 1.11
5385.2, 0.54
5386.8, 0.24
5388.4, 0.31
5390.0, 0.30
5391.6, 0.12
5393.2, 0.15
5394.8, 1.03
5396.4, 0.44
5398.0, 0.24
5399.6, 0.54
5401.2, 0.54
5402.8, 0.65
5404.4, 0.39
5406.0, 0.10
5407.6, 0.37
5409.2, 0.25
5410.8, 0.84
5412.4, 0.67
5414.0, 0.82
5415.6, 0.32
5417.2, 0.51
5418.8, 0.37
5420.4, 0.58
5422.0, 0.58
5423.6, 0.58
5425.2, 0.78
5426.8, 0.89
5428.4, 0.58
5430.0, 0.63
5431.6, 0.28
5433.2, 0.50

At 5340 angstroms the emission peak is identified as Lyman alpha 1216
